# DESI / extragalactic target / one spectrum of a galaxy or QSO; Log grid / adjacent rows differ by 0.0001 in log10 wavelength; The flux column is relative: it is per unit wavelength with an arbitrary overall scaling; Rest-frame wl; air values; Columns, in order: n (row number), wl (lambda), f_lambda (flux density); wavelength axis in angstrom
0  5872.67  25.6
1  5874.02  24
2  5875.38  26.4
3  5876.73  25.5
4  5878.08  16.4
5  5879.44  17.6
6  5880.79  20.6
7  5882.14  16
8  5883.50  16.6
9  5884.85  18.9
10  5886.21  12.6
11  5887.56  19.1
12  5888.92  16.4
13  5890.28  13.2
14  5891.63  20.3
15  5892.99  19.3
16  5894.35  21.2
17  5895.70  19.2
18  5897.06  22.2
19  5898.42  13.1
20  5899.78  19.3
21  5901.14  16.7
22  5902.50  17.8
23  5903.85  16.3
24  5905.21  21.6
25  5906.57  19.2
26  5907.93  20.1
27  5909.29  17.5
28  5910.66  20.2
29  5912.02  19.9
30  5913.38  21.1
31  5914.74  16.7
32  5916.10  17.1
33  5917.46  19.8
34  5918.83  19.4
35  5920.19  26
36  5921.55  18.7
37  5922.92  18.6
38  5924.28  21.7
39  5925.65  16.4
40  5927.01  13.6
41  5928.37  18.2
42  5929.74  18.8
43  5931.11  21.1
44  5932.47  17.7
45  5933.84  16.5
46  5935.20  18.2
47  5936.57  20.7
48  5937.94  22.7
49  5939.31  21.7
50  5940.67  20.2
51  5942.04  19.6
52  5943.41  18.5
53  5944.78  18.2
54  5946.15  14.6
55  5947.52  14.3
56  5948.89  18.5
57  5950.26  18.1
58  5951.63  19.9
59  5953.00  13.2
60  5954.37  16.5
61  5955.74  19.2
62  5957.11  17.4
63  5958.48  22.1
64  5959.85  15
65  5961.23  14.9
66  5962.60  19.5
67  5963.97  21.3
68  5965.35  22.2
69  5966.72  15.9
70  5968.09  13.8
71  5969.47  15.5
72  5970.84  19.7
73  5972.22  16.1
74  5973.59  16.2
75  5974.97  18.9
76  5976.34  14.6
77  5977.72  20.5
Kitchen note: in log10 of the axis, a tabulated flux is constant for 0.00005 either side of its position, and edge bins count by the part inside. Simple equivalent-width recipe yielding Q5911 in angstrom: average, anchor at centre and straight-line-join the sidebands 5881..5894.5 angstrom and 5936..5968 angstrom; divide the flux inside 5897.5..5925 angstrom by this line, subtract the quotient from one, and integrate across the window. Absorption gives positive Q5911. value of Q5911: -2.1 angstrom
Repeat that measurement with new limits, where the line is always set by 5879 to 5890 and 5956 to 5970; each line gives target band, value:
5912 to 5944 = -3.27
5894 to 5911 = -1.46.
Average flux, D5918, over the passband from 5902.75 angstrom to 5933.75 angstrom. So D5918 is 19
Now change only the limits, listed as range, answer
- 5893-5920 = 19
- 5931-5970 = 18.1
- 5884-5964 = 18.4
